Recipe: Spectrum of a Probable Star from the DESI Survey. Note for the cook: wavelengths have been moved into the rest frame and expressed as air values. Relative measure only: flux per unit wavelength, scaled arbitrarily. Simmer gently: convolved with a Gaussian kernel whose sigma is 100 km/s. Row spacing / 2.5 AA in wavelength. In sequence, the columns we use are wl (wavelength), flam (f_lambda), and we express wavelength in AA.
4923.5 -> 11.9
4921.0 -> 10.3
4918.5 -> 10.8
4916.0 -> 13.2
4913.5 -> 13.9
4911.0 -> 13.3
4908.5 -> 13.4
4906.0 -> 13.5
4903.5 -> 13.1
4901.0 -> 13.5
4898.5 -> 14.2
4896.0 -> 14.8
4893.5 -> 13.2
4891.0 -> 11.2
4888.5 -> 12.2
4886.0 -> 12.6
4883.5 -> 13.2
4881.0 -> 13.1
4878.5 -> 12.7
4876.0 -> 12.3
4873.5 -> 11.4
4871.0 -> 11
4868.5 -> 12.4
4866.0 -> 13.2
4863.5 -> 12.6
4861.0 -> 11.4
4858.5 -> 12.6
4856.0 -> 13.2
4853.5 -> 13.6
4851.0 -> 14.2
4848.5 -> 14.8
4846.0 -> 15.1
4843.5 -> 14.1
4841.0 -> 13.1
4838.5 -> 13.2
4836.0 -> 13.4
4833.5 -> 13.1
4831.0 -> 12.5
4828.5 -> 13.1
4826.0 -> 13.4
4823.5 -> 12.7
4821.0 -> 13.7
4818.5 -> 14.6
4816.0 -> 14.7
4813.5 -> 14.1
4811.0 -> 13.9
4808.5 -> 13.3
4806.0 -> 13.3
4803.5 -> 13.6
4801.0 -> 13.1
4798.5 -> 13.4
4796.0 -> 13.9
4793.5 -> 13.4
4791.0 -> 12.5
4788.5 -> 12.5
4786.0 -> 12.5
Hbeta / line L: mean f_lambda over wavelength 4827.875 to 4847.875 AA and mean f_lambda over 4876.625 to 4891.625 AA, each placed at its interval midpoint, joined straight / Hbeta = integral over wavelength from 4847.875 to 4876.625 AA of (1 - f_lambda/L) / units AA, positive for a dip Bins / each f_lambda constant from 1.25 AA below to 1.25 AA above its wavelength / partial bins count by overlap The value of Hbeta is 0.7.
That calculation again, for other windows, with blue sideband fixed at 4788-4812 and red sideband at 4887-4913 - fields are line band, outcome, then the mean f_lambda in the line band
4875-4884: 0.31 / 12.8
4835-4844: -0.08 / 13.4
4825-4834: 0.19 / 13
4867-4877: 1.11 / 11.8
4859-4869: 0.65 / 12.4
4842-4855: -1.01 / 14.3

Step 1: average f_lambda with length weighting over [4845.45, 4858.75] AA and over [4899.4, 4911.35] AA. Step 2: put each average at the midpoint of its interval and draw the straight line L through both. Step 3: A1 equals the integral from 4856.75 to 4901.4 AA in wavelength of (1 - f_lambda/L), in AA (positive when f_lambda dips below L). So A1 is 3.4 AA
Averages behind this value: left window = 14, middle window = 12.6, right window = 13.4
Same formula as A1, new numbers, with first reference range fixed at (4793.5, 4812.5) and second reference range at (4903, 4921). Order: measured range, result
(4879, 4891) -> 0.4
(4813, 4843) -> -0.3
